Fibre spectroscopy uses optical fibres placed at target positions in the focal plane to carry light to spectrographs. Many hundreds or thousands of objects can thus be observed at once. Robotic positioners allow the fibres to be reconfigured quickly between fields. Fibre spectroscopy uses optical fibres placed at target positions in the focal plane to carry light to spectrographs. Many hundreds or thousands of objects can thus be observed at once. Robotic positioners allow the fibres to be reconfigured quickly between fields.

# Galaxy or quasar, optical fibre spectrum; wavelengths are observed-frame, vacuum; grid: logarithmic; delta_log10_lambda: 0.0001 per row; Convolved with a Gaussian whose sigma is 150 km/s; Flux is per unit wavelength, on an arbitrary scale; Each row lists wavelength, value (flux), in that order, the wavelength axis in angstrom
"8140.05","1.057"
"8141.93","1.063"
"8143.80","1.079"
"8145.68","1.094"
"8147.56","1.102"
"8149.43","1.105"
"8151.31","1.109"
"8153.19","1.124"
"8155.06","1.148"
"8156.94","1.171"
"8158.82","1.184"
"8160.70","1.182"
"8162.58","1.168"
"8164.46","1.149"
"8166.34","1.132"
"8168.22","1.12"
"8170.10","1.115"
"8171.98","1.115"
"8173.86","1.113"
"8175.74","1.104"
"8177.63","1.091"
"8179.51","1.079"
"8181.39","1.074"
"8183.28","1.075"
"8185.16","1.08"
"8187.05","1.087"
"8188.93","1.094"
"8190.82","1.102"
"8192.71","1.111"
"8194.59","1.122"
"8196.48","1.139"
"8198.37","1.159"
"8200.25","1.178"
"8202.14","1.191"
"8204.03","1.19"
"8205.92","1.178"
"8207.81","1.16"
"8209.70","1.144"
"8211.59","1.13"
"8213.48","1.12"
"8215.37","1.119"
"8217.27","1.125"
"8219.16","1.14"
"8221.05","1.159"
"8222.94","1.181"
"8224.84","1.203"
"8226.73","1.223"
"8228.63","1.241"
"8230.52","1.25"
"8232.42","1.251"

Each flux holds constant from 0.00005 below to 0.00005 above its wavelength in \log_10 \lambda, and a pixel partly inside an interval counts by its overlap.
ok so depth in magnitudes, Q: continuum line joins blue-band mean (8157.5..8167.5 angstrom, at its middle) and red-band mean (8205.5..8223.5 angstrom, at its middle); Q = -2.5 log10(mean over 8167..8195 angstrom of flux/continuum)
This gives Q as 0.05 mag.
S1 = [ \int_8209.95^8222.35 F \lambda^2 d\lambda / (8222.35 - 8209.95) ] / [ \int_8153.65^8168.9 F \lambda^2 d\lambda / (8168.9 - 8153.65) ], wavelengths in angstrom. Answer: 1.0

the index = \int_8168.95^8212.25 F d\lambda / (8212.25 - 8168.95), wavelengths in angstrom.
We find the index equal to 1.12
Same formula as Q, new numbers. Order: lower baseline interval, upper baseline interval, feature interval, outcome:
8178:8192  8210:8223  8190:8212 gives -0.04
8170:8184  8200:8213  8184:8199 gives 0.02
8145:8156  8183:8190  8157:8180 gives -0.03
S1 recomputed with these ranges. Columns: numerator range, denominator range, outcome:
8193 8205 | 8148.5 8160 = 1.03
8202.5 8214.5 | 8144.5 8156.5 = 1.05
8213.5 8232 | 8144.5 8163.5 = 1.06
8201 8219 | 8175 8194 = 1.06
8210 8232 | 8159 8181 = 1.06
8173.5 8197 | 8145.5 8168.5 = 0.97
